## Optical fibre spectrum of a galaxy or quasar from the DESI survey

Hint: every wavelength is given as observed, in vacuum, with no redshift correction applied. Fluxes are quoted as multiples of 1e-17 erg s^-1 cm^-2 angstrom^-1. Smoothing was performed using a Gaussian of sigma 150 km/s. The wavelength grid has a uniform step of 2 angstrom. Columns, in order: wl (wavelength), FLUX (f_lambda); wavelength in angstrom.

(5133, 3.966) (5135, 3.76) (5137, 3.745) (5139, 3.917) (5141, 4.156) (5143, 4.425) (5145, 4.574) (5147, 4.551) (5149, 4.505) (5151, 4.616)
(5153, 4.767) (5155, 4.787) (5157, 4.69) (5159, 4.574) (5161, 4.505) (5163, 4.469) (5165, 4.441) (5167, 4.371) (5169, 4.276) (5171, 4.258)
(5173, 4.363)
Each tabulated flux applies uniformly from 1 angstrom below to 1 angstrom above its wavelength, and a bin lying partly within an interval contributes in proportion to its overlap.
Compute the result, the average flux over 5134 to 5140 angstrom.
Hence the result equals 3.81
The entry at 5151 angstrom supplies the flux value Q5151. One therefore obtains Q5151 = 4.616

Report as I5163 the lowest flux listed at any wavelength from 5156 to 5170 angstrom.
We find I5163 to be 4.276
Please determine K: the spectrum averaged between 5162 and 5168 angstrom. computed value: 4.43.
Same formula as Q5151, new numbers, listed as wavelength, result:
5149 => 4.505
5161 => 4.505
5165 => 4.441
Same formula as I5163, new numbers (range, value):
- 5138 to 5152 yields 3.917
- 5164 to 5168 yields 4.371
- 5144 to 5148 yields 4.551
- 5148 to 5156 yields 4.505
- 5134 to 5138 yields 3.745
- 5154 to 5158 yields 4.69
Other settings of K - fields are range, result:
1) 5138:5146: 4.27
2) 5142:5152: 4.53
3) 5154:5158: 4.74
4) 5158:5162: 4.54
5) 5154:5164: 4.6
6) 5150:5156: 4.72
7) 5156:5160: 4.63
